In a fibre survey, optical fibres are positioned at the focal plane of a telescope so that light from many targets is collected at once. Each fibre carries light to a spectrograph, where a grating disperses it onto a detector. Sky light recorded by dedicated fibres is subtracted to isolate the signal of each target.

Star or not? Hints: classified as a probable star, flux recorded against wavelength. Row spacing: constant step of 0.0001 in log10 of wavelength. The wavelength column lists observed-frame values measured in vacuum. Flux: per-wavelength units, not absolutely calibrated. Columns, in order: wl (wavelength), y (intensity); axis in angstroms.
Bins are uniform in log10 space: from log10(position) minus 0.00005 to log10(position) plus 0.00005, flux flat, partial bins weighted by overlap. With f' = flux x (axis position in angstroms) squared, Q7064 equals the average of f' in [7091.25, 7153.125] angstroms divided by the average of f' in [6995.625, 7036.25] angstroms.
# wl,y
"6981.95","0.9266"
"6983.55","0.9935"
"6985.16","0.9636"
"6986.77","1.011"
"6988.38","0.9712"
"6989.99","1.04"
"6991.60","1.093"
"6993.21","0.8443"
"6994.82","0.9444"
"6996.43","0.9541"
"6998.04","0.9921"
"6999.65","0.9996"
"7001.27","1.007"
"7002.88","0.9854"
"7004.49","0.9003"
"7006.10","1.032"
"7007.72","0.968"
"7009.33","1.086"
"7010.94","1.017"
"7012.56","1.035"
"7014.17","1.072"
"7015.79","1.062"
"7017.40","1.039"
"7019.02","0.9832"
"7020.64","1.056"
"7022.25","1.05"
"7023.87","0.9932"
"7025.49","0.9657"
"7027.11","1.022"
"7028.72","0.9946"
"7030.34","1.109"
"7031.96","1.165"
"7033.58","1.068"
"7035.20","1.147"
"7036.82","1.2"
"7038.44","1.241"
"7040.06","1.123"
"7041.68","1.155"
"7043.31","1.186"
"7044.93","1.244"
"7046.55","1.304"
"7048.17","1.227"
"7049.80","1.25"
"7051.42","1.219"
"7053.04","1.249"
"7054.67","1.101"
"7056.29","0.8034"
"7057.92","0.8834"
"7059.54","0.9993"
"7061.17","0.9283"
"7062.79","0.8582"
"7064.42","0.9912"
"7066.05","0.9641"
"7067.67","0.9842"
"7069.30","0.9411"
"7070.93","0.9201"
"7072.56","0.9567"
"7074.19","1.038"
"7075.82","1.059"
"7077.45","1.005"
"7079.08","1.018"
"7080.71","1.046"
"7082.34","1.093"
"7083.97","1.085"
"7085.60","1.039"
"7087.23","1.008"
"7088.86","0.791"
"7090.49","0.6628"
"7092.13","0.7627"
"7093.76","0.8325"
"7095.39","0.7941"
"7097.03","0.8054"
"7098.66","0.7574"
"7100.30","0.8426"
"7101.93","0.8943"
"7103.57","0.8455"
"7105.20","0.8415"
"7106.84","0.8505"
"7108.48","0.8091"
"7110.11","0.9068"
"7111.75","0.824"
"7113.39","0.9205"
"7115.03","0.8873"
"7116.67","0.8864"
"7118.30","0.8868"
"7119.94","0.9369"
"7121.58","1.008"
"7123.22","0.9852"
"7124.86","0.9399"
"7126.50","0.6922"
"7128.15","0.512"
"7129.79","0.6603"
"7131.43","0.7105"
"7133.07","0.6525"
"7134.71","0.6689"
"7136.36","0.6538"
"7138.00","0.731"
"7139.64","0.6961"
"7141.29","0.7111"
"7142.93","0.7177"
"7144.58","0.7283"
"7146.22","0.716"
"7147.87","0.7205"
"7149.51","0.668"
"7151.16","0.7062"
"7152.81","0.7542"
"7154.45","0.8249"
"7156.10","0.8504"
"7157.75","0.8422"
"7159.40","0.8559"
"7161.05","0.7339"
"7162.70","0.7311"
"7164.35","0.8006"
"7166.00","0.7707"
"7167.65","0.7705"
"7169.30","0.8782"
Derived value 0.8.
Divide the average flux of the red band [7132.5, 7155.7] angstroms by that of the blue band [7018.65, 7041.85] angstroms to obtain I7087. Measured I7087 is 0.66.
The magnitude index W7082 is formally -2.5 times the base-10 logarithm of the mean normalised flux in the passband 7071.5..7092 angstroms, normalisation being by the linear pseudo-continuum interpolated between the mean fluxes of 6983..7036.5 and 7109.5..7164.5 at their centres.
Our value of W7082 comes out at -0.107 mag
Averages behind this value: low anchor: 1.02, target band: 0.975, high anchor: 0.779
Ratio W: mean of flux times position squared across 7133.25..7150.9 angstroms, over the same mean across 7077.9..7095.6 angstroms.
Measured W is 0.77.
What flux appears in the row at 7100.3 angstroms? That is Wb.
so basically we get 0.8426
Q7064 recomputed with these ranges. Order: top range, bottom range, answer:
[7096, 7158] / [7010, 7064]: 0.75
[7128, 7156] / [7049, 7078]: 0.71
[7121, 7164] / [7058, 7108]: 0.83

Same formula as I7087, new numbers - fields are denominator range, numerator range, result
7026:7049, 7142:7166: 0.66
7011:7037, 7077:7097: 0.87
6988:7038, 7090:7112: 0.80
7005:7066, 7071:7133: 0.82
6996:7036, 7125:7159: 0.70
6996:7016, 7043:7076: 1.04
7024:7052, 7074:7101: 0.80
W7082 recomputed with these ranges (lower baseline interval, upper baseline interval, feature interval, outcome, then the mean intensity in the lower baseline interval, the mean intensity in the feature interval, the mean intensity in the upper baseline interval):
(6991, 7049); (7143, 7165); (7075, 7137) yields 0.018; 1.06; 0.858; 0.762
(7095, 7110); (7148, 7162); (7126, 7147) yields 0.169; 0.831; 0.681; 0.776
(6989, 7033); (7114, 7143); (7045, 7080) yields -0.140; 1.02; 1.04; 0.777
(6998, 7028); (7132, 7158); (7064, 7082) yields -0.131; 1.01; 0.996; 0.725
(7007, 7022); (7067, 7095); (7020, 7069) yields -0.086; 1.04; 1.08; 0.953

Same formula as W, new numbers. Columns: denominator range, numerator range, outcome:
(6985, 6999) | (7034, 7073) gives 1.12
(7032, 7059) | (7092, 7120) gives 0.75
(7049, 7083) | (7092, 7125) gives 0.87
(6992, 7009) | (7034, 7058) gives 1.21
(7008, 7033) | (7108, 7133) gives 0.82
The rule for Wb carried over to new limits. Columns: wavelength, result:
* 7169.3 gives 0.8782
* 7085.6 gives 1.039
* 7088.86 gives 0.791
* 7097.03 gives 0.8054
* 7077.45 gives 1.005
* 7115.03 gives 0.8873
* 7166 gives 0.7707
